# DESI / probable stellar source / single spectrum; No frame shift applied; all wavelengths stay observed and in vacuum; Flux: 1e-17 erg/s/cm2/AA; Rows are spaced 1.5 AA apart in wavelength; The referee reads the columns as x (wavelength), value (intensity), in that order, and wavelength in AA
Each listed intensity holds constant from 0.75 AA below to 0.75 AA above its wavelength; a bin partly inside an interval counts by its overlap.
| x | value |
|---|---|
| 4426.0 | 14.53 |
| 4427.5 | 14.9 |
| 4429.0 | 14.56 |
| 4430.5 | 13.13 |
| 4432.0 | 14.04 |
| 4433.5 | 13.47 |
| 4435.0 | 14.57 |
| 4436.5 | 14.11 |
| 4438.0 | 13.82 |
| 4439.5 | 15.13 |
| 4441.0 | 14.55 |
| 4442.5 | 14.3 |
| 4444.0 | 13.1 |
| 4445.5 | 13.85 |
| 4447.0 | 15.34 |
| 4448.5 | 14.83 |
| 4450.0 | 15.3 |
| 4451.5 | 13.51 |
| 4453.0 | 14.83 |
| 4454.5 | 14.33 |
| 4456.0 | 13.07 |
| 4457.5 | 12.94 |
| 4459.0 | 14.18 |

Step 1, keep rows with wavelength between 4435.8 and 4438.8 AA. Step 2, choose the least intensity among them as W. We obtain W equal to 13.82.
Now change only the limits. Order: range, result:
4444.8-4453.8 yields 13.51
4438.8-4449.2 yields 13.1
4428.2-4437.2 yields 13.13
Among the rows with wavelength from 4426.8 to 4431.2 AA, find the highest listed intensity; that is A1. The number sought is 14.9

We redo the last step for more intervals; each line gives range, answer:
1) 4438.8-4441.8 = 15.13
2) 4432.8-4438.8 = 14.57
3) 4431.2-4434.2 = 14.04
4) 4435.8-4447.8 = 15.34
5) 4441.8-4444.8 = 14.3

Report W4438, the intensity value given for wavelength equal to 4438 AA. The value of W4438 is 13.82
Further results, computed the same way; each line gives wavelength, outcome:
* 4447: 15.34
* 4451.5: 13.51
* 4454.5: 14.33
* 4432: 14.04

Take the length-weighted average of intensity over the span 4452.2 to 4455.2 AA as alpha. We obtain 14.6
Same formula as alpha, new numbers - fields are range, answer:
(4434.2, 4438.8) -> 14.2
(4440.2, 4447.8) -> 14.2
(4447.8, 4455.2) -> 14.6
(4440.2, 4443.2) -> 14.4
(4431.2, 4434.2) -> 13.7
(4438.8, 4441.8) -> 14.8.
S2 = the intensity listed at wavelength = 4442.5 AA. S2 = 14.3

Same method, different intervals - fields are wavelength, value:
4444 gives 13.1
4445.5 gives 13.85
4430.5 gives 13.13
